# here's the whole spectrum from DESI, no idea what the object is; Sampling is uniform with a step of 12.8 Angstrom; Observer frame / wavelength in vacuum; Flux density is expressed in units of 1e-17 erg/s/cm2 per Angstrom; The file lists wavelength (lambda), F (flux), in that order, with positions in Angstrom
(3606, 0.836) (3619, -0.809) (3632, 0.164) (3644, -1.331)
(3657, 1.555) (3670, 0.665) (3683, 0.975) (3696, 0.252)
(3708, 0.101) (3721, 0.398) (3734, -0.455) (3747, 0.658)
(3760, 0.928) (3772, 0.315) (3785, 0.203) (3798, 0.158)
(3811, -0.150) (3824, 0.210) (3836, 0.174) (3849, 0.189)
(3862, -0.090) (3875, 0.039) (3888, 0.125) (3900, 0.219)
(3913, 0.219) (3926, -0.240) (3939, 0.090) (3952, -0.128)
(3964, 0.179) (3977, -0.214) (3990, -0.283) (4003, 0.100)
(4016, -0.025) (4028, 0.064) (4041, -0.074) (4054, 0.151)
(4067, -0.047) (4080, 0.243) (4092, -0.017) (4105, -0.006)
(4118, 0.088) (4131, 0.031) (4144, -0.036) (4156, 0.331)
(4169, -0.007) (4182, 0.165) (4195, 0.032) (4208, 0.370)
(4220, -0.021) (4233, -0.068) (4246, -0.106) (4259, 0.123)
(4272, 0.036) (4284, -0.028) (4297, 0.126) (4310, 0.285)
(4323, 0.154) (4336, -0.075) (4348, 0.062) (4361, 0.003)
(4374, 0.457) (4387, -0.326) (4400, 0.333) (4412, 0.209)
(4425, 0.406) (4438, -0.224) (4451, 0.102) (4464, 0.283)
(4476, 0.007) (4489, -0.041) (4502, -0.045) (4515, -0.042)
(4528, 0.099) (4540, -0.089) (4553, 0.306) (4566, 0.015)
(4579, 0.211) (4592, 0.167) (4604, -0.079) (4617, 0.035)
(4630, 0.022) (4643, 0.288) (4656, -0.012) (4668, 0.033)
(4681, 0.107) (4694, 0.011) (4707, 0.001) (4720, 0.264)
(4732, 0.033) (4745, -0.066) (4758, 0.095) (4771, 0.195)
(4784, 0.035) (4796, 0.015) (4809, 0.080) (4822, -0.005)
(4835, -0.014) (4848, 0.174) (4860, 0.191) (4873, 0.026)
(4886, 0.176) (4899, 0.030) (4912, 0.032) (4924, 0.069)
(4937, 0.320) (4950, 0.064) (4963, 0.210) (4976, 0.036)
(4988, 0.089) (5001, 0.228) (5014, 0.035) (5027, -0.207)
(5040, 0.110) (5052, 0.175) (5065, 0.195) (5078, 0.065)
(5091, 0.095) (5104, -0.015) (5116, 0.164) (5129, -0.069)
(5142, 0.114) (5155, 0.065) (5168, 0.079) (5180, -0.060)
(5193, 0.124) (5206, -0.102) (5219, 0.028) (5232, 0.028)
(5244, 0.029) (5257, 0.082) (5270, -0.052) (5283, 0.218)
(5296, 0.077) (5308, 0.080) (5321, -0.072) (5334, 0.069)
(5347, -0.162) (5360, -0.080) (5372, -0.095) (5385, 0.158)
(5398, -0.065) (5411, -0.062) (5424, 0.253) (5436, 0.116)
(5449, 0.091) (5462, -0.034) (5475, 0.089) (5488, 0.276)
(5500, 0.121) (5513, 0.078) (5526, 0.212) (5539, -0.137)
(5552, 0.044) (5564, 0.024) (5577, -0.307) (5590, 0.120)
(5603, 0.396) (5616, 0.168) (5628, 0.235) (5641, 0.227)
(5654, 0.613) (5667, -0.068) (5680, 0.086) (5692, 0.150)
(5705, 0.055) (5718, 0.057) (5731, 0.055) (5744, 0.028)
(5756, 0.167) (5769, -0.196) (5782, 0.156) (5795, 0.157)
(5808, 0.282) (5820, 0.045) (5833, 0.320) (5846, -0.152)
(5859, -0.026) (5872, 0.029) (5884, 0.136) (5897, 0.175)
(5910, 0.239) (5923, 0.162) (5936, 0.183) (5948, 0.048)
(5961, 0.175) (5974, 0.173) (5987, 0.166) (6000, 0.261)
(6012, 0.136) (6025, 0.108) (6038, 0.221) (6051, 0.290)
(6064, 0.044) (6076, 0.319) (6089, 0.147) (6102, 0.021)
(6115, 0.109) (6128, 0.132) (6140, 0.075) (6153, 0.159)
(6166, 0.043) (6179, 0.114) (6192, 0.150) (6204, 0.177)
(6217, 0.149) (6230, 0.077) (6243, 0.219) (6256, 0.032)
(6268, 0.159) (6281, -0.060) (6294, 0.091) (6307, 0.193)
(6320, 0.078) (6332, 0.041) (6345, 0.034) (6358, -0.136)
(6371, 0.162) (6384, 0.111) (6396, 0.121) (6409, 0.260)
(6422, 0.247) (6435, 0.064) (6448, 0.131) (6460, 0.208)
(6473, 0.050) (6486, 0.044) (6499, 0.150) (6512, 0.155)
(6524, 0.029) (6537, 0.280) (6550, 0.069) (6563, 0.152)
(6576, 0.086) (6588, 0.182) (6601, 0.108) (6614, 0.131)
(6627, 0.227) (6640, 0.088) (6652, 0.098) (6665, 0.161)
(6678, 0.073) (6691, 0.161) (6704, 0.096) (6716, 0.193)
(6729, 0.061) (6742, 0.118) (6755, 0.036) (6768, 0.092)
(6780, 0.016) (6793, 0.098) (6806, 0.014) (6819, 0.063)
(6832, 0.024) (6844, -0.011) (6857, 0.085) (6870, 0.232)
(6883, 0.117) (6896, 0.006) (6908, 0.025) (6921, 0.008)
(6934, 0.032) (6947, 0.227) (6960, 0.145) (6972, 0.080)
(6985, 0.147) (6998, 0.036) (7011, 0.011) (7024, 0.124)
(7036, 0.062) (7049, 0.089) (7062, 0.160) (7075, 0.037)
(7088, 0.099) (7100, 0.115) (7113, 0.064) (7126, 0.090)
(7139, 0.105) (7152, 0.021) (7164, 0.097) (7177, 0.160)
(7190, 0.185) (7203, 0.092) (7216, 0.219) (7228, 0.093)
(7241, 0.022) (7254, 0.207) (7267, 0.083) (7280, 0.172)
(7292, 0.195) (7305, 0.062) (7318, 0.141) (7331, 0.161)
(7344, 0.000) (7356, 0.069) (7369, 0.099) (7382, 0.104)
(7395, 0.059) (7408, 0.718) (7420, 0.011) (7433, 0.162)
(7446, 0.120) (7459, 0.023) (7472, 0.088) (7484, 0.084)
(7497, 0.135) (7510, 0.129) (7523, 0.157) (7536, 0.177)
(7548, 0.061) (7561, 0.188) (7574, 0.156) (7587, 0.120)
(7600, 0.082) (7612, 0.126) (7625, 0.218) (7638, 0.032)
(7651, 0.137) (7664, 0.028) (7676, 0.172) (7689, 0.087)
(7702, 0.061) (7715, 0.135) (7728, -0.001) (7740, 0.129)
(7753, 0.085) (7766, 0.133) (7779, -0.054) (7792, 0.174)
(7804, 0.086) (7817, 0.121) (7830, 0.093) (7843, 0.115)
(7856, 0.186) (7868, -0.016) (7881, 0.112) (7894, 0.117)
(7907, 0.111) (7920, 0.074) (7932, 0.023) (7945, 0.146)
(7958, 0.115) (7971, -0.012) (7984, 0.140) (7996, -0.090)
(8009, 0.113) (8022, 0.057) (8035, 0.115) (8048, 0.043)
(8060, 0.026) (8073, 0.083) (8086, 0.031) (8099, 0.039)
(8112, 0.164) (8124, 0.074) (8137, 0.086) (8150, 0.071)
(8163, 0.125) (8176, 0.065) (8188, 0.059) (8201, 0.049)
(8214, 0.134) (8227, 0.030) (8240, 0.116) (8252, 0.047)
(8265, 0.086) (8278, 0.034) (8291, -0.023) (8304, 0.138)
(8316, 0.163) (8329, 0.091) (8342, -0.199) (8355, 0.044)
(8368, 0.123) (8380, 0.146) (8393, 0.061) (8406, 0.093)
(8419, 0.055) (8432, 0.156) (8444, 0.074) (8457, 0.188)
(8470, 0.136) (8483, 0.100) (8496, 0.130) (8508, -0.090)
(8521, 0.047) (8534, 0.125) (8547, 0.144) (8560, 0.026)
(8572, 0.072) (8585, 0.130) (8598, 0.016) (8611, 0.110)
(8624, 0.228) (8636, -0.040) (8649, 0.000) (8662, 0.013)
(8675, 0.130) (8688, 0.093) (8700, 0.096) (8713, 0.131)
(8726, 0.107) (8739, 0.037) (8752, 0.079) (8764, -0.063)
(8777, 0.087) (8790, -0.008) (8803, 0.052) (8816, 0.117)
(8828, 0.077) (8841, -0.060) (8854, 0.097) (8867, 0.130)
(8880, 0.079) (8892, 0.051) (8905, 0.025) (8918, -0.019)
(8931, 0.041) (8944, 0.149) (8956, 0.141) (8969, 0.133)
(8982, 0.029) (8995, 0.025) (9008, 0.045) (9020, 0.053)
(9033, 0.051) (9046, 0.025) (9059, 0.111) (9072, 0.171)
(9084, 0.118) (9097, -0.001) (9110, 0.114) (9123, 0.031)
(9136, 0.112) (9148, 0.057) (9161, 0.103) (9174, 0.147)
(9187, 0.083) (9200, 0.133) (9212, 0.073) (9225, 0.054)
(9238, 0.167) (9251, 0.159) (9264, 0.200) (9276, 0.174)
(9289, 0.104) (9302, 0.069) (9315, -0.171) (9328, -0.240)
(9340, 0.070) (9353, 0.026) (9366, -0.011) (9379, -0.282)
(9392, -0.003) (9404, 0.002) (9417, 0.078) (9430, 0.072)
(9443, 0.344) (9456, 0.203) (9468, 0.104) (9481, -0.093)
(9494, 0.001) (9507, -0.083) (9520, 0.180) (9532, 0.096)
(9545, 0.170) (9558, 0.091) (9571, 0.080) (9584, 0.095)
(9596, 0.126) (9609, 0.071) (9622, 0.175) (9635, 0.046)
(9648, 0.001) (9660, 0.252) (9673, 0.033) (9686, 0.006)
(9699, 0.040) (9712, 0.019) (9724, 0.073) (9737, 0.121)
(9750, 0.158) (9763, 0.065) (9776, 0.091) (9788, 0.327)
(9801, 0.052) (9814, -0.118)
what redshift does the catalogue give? 0.13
